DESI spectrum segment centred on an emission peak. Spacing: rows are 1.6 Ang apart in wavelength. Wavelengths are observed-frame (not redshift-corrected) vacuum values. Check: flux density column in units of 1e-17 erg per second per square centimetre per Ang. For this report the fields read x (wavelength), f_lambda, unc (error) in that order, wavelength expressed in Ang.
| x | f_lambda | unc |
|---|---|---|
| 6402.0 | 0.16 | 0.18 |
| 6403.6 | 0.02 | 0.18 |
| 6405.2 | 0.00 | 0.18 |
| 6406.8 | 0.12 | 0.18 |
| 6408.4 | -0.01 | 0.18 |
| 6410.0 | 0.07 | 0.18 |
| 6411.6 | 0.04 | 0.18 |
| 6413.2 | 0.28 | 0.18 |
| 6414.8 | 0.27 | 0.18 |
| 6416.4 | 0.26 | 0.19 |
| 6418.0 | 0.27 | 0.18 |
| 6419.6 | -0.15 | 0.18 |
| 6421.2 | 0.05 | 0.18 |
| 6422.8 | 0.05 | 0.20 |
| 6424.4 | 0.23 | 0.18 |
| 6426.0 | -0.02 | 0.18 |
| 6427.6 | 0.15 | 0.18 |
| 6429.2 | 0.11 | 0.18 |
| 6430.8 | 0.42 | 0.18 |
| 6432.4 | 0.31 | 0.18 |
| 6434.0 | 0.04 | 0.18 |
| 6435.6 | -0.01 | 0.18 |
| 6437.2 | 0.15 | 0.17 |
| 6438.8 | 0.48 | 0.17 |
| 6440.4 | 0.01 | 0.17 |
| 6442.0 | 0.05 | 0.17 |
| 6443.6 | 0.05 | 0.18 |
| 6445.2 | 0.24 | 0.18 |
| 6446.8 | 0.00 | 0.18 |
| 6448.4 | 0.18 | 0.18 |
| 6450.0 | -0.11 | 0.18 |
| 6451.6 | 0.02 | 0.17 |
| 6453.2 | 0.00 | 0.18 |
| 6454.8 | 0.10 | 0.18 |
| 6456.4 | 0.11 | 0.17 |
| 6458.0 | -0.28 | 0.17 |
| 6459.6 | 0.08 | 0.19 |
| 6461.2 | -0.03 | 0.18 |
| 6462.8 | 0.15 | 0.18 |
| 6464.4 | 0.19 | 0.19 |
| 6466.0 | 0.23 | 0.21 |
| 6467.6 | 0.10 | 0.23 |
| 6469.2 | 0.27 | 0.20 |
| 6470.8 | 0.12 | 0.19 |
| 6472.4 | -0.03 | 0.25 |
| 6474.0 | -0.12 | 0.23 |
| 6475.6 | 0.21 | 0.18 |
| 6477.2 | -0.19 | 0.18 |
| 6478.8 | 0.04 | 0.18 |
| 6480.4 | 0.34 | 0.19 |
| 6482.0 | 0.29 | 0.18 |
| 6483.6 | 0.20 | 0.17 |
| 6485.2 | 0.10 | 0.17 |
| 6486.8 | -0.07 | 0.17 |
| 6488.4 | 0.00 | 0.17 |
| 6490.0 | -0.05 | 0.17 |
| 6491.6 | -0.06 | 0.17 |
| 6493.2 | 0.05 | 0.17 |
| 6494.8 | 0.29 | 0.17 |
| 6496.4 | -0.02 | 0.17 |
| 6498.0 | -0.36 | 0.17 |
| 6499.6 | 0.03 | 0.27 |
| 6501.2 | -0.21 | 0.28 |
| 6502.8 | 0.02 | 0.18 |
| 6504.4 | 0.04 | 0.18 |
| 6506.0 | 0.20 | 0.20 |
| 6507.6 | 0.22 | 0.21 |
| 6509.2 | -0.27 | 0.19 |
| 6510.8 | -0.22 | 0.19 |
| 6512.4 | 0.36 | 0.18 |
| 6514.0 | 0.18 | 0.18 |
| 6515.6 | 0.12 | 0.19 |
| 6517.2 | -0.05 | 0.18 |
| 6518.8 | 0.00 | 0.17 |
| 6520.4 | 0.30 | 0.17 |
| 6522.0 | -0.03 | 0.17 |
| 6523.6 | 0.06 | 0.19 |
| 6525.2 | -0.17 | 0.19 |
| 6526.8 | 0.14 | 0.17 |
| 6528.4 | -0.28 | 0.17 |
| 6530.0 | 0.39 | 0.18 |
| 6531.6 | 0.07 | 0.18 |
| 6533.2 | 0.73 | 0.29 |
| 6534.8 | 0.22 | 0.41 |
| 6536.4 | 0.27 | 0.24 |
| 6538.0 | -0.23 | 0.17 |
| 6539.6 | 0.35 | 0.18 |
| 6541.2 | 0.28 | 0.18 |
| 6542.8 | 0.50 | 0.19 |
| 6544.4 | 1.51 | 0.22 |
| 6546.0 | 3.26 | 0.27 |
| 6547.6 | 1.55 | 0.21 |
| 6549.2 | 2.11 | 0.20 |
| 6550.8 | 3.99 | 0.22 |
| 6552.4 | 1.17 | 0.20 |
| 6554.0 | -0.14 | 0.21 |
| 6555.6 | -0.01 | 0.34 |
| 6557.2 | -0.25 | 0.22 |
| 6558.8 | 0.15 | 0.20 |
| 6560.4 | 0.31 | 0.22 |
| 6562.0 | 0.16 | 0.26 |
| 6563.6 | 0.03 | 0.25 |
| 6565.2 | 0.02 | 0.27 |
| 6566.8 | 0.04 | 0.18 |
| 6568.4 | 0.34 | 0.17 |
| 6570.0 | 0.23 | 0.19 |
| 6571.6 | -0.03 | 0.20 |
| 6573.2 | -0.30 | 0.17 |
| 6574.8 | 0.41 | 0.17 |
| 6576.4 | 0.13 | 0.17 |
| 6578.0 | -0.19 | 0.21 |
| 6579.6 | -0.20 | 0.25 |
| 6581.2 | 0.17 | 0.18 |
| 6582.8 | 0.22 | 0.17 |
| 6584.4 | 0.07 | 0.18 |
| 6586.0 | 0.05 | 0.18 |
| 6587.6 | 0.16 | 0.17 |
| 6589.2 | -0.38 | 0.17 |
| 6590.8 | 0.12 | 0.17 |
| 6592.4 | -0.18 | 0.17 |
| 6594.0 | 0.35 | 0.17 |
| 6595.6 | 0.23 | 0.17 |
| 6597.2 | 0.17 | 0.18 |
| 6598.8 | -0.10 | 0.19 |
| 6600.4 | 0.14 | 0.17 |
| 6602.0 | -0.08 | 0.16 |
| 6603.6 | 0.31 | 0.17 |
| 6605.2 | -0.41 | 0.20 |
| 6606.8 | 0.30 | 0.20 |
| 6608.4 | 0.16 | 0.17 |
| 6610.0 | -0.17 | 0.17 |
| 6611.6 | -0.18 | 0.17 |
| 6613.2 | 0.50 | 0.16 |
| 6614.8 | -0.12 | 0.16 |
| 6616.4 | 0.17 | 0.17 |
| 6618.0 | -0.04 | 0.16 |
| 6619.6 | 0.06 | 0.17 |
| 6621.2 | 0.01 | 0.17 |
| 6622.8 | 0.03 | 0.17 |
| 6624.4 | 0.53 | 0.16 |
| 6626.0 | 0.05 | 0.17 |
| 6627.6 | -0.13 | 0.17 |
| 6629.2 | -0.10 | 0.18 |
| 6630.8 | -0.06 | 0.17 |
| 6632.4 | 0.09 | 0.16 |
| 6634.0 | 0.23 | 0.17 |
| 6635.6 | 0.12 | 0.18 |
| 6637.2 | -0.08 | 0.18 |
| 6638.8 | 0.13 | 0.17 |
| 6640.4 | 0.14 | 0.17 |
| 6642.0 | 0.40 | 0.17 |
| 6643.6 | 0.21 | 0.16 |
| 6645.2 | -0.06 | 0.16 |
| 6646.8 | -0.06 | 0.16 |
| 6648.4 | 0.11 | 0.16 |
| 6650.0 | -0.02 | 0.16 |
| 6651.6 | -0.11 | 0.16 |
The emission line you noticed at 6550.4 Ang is [O II] 3727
